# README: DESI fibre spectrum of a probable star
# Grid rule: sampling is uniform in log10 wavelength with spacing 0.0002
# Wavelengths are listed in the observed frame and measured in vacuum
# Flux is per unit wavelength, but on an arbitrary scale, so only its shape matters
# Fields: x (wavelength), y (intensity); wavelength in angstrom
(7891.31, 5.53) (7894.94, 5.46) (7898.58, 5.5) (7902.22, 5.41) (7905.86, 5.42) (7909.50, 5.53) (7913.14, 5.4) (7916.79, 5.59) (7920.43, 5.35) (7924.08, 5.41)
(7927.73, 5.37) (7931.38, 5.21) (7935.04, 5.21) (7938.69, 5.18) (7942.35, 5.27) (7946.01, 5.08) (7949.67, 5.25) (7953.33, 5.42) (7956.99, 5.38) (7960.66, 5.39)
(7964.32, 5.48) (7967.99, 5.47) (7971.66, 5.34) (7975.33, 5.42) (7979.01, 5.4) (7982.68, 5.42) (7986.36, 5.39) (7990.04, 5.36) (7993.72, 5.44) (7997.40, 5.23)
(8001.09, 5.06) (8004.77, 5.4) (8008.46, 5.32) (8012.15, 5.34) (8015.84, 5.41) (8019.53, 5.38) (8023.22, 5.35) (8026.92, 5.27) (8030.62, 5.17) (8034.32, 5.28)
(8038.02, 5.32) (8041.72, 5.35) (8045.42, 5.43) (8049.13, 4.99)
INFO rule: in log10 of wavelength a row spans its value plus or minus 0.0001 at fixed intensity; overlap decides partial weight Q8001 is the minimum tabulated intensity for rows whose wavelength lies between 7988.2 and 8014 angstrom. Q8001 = 5.06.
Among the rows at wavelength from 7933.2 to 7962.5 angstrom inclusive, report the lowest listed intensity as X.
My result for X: 5.08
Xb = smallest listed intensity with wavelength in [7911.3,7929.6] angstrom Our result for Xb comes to 5.35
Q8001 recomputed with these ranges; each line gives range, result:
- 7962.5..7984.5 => 5.34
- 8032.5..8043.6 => 5.28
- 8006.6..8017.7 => 5.32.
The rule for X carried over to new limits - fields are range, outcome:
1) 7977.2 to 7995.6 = 5.36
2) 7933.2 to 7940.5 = 5.18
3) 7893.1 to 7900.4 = 5.46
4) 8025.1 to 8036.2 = 5.17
